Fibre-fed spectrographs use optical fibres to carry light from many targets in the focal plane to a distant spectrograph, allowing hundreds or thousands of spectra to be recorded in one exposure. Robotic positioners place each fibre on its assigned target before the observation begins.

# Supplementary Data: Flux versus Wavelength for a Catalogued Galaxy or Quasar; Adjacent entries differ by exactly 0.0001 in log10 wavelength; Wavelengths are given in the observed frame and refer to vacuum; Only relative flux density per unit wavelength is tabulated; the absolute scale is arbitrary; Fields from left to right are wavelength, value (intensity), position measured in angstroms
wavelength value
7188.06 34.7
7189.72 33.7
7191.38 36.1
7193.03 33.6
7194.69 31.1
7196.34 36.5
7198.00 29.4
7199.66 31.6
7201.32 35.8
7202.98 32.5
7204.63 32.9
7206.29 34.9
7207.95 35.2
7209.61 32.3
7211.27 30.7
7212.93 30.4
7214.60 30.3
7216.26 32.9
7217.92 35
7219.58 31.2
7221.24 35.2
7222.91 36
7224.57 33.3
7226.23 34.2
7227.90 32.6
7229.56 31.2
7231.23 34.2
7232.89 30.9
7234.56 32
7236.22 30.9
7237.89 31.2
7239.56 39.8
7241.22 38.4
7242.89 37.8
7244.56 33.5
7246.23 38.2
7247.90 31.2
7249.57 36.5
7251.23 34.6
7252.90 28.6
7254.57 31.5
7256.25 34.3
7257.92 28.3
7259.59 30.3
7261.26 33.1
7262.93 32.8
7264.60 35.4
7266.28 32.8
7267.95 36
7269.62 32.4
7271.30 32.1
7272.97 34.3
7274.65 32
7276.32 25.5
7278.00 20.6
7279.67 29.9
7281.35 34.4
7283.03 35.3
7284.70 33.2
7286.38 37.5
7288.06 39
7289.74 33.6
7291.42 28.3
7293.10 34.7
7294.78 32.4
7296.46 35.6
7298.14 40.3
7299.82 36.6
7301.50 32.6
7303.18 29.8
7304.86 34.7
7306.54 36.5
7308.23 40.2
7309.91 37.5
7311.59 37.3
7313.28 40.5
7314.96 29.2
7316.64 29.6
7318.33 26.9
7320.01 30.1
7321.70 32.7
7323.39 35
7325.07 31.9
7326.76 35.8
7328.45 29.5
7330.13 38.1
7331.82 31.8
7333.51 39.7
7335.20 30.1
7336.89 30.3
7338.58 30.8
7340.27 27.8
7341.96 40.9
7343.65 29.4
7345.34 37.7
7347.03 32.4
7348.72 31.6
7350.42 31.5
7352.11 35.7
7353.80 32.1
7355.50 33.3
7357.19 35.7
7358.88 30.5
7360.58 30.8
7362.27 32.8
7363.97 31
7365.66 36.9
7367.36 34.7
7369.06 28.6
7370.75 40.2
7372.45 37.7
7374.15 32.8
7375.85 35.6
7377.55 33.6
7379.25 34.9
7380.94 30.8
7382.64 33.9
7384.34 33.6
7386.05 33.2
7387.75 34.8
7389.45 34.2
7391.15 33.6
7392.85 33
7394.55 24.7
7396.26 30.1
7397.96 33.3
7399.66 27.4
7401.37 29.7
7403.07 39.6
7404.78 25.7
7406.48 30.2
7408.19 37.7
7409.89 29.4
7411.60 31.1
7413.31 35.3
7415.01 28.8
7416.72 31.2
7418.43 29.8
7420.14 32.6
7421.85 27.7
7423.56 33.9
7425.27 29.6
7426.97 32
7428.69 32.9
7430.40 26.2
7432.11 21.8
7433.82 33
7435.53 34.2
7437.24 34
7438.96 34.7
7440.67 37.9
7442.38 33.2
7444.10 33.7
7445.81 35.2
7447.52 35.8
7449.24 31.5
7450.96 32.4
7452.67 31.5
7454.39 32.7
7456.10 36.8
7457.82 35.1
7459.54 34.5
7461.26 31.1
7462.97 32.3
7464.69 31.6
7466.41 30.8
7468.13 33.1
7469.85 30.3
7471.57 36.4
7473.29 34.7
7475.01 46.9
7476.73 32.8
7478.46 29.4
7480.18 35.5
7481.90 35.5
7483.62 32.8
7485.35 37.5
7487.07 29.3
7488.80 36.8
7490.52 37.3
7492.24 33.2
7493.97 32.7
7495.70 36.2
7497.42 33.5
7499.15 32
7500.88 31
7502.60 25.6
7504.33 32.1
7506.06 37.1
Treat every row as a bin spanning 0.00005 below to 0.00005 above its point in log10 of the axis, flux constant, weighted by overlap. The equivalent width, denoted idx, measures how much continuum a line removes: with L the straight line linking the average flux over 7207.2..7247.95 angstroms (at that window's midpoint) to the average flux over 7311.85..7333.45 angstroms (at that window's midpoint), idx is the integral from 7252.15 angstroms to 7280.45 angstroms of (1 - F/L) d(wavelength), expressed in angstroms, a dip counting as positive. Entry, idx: 1.8 angstroms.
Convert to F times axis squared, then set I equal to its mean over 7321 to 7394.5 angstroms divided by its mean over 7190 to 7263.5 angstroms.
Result 1.0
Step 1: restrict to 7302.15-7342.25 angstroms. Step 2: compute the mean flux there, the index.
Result 33.5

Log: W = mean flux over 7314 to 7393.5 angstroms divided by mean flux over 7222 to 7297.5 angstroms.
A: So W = 1.0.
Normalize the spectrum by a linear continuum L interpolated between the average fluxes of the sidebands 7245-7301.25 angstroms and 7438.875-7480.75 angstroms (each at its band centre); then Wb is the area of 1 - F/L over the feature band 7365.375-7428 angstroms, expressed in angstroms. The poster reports 2.3 angstroms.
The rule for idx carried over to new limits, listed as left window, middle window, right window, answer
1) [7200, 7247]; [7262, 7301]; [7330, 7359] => 0.3 angstroms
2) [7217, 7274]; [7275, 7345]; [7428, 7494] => 0.4 angstroms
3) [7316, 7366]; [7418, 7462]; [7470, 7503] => 1.6 angstroms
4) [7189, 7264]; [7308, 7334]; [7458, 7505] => -0.4 angstroms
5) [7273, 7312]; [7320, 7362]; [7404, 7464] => 0.2 angstroms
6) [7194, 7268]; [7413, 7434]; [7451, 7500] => 2.3 angstroms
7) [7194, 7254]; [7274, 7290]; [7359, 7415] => 0.5 angstroms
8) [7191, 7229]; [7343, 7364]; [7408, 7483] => 0.1 angstroms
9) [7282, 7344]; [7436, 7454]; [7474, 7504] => 0.0 angstroms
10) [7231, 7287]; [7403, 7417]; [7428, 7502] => 0.7 angstroms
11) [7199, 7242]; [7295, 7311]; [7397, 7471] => -1.5 angstroms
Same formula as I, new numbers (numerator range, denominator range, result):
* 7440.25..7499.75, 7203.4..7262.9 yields 1.09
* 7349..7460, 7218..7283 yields 1.04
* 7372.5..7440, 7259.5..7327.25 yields 0.98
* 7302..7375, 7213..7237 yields 1.06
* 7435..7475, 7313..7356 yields 1.07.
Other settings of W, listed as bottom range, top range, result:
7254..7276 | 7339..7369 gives 1.02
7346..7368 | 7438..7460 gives 1.04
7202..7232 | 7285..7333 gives 1.04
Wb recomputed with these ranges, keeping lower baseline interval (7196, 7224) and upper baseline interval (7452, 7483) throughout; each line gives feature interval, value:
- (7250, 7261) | 0.5 angstroms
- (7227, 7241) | 0.0 angstroms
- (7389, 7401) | 1.1 angstroms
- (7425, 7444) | 1.1 angstroms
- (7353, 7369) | 0.3 angstroms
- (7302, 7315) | -1.0 angstroms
